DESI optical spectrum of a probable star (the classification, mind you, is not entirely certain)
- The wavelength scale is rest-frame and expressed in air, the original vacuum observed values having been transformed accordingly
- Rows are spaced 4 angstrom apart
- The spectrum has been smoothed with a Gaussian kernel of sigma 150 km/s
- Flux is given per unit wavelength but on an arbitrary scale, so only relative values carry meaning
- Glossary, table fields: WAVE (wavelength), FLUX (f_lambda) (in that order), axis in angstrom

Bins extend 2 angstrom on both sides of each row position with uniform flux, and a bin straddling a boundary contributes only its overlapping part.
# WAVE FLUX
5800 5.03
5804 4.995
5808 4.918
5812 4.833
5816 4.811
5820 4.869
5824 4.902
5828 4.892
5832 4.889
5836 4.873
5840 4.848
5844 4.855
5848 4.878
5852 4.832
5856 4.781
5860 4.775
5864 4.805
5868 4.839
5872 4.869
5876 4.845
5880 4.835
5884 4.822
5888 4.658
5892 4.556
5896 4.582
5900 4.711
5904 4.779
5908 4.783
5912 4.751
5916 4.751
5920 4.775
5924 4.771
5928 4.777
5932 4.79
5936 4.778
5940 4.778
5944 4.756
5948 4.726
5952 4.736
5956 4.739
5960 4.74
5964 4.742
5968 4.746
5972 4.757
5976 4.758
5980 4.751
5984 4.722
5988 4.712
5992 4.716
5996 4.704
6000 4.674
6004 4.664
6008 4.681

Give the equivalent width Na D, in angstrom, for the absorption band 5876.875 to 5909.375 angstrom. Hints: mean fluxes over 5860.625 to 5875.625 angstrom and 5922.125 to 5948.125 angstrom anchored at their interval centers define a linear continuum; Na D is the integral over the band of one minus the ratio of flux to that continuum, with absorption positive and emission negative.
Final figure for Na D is 0.6 angstrom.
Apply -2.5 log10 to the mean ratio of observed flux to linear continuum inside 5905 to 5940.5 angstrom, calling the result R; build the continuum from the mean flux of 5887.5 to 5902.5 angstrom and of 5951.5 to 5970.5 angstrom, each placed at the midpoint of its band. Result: -0.02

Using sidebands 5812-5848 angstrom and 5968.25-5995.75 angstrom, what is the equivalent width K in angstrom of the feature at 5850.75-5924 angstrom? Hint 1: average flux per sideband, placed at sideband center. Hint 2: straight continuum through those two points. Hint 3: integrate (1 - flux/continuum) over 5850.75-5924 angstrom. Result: 0.81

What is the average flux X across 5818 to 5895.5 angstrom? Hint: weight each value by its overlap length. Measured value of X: 4.82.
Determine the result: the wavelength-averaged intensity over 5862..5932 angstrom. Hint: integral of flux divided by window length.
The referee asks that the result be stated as 4.76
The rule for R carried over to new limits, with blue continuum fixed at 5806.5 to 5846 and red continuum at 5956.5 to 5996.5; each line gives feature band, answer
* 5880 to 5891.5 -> 0.02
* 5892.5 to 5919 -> 0.02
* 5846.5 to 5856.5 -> 0.00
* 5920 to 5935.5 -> 0.00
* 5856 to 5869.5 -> 0.01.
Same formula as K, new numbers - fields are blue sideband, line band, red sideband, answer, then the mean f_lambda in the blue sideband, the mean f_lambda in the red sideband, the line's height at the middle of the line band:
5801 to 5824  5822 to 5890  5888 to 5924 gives -0.4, 4.89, 4.71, 4.81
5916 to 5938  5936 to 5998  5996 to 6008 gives -0.2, 4.78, 4.68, 4.72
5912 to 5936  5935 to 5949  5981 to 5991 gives 0.0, 4.77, 4.72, 4.76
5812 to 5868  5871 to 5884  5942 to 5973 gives -0.1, 4.85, 4.74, 4.81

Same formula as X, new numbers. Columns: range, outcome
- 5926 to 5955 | 4.76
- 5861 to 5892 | 4.79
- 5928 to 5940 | 4.78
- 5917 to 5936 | 4.78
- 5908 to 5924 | 4.76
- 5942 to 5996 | 4.74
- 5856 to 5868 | 4.8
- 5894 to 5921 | 4.73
